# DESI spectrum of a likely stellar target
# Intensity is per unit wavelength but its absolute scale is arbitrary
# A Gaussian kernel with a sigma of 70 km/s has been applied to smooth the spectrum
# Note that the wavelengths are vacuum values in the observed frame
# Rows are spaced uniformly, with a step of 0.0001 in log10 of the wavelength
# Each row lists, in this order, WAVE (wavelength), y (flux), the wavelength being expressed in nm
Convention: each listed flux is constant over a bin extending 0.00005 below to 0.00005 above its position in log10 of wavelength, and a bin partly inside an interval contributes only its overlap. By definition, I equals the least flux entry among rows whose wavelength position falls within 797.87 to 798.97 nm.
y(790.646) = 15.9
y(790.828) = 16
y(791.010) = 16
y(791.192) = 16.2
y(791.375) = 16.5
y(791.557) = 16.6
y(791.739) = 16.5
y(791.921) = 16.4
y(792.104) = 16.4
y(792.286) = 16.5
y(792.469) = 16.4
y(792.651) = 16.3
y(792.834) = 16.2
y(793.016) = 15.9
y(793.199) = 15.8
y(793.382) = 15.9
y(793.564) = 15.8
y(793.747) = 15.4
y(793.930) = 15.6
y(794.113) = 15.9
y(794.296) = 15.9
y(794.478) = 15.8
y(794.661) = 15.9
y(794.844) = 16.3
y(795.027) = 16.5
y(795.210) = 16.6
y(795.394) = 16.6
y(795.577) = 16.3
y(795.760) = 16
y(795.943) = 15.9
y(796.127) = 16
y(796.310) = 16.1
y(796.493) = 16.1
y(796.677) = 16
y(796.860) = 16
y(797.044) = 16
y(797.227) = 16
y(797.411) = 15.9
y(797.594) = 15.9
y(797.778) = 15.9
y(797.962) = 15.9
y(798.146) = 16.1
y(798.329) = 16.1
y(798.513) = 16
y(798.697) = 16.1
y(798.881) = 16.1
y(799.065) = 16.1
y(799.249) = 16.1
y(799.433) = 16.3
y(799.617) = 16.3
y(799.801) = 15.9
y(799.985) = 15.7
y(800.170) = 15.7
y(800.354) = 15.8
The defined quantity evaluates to 15.9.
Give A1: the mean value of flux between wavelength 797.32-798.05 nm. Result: 15.9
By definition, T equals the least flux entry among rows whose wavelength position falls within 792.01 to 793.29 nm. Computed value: 15.8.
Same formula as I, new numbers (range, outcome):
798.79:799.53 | 16.1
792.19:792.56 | 16.4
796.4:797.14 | 16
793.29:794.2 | 15.4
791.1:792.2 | 16.2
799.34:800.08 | 15.7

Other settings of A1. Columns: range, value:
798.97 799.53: 16.2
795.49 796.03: 16.1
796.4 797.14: 16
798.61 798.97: 16.1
